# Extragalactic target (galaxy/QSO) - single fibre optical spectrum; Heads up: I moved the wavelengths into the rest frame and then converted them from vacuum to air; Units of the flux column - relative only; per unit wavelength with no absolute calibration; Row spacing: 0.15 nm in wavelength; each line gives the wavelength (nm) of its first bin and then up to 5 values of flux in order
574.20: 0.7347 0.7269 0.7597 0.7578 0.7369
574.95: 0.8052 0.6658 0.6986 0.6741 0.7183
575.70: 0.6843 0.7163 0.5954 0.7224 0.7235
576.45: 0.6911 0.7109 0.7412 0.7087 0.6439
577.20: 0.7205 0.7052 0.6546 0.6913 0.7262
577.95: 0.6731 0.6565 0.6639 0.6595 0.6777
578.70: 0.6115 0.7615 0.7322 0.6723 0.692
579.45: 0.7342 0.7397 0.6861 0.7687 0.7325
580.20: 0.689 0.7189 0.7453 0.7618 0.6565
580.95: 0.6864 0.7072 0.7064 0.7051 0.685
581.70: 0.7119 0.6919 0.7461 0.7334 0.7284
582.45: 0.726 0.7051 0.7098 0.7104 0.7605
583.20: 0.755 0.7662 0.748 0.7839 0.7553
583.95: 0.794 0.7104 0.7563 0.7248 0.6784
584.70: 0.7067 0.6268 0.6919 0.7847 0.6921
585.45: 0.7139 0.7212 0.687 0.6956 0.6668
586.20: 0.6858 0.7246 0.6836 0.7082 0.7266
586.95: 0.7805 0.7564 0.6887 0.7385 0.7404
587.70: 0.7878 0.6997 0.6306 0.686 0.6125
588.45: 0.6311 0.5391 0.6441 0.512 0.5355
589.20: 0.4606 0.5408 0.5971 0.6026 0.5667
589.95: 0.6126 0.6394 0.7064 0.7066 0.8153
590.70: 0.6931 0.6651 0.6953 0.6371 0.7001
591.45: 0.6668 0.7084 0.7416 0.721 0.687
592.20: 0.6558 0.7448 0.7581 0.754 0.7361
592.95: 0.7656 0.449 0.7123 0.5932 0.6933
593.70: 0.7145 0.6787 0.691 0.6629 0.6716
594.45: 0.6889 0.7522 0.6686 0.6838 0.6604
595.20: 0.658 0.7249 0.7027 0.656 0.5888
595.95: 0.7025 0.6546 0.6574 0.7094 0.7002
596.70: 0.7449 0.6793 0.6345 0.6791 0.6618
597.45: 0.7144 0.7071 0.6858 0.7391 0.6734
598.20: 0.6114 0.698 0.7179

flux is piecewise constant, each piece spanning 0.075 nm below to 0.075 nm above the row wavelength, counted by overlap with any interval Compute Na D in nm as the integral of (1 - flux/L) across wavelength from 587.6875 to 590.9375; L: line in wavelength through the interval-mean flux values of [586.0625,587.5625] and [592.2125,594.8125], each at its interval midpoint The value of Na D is 0.37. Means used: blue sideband 0.72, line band 0.628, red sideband 0.69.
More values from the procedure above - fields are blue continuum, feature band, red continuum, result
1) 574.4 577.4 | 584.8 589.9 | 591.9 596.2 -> 0.22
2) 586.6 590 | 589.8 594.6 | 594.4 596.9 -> -0.17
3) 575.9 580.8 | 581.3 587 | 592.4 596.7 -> -0.22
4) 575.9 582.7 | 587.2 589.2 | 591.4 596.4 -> 0.14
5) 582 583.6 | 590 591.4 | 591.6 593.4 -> 0.02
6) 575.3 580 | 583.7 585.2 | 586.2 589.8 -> -0.13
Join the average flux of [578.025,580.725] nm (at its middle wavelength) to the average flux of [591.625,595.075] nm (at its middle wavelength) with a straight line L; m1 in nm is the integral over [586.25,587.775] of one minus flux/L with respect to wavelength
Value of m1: -0.08 nm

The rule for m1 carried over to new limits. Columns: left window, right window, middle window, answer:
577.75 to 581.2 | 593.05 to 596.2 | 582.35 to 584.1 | -0.13 nm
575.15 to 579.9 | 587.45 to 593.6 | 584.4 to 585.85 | -0.06 nm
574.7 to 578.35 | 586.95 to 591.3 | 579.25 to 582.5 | -0.17 nm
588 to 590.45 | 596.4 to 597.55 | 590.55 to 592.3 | -0.19 nm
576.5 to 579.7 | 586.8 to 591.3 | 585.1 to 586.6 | -0.09 nm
